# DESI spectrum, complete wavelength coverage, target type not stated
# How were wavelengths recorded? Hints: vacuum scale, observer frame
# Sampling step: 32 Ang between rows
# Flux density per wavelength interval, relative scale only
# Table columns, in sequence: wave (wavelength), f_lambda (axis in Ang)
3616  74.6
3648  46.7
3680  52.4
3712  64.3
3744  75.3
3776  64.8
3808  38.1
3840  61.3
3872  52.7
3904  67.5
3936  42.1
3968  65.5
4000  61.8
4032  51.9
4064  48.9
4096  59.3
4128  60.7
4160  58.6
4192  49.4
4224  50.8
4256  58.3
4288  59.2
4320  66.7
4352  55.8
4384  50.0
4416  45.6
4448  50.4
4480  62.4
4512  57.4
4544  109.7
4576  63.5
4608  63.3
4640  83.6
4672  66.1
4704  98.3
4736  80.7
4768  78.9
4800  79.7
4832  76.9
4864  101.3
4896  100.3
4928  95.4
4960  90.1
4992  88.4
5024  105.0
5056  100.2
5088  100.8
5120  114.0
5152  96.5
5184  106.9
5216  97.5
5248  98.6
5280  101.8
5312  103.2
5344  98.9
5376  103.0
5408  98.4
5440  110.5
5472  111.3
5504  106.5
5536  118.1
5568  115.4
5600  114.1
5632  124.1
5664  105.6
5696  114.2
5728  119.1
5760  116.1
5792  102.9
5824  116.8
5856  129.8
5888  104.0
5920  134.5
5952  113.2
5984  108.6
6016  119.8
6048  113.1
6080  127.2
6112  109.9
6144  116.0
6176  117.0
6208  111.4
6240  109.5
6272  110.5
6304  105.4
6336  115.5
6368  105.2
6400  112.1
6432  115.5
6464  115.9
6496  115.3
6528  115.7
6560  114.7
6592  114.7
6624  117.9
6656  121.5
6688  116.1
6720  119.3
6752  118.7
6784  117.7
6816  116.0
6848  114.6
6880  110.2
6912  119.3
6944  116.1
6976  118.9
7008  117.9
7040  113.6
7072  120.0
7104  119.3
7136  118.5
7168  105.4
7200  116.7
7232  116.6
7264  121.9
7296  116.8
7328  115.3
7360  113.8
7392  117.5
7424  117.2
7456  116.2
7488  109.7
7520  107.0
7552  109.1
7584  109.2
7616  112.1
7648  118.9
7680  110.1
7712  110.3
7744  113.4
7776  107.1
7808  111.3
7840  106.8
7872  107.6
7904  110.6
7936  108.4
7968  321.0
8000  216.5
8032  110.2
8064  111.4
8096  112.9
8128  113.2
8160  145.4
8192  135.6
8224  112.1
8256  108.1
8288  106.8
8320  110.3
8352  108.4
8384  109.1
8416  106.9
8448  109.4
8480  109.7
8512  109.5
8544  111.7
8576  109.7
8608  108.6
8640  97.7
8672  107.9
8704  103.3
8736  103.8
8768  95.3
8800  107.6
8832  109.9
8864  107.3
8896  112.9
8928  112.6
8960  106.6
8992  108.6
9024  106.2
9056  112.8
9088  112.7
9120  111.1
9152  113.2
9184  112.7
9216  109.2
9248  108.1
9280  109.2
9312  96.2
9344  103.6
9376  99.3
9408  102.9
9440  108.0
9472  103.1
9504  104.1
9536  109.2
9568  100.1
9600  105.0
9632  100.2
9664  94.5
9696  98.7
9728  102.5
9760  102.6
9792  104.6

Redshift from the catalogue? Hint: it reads 0.22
